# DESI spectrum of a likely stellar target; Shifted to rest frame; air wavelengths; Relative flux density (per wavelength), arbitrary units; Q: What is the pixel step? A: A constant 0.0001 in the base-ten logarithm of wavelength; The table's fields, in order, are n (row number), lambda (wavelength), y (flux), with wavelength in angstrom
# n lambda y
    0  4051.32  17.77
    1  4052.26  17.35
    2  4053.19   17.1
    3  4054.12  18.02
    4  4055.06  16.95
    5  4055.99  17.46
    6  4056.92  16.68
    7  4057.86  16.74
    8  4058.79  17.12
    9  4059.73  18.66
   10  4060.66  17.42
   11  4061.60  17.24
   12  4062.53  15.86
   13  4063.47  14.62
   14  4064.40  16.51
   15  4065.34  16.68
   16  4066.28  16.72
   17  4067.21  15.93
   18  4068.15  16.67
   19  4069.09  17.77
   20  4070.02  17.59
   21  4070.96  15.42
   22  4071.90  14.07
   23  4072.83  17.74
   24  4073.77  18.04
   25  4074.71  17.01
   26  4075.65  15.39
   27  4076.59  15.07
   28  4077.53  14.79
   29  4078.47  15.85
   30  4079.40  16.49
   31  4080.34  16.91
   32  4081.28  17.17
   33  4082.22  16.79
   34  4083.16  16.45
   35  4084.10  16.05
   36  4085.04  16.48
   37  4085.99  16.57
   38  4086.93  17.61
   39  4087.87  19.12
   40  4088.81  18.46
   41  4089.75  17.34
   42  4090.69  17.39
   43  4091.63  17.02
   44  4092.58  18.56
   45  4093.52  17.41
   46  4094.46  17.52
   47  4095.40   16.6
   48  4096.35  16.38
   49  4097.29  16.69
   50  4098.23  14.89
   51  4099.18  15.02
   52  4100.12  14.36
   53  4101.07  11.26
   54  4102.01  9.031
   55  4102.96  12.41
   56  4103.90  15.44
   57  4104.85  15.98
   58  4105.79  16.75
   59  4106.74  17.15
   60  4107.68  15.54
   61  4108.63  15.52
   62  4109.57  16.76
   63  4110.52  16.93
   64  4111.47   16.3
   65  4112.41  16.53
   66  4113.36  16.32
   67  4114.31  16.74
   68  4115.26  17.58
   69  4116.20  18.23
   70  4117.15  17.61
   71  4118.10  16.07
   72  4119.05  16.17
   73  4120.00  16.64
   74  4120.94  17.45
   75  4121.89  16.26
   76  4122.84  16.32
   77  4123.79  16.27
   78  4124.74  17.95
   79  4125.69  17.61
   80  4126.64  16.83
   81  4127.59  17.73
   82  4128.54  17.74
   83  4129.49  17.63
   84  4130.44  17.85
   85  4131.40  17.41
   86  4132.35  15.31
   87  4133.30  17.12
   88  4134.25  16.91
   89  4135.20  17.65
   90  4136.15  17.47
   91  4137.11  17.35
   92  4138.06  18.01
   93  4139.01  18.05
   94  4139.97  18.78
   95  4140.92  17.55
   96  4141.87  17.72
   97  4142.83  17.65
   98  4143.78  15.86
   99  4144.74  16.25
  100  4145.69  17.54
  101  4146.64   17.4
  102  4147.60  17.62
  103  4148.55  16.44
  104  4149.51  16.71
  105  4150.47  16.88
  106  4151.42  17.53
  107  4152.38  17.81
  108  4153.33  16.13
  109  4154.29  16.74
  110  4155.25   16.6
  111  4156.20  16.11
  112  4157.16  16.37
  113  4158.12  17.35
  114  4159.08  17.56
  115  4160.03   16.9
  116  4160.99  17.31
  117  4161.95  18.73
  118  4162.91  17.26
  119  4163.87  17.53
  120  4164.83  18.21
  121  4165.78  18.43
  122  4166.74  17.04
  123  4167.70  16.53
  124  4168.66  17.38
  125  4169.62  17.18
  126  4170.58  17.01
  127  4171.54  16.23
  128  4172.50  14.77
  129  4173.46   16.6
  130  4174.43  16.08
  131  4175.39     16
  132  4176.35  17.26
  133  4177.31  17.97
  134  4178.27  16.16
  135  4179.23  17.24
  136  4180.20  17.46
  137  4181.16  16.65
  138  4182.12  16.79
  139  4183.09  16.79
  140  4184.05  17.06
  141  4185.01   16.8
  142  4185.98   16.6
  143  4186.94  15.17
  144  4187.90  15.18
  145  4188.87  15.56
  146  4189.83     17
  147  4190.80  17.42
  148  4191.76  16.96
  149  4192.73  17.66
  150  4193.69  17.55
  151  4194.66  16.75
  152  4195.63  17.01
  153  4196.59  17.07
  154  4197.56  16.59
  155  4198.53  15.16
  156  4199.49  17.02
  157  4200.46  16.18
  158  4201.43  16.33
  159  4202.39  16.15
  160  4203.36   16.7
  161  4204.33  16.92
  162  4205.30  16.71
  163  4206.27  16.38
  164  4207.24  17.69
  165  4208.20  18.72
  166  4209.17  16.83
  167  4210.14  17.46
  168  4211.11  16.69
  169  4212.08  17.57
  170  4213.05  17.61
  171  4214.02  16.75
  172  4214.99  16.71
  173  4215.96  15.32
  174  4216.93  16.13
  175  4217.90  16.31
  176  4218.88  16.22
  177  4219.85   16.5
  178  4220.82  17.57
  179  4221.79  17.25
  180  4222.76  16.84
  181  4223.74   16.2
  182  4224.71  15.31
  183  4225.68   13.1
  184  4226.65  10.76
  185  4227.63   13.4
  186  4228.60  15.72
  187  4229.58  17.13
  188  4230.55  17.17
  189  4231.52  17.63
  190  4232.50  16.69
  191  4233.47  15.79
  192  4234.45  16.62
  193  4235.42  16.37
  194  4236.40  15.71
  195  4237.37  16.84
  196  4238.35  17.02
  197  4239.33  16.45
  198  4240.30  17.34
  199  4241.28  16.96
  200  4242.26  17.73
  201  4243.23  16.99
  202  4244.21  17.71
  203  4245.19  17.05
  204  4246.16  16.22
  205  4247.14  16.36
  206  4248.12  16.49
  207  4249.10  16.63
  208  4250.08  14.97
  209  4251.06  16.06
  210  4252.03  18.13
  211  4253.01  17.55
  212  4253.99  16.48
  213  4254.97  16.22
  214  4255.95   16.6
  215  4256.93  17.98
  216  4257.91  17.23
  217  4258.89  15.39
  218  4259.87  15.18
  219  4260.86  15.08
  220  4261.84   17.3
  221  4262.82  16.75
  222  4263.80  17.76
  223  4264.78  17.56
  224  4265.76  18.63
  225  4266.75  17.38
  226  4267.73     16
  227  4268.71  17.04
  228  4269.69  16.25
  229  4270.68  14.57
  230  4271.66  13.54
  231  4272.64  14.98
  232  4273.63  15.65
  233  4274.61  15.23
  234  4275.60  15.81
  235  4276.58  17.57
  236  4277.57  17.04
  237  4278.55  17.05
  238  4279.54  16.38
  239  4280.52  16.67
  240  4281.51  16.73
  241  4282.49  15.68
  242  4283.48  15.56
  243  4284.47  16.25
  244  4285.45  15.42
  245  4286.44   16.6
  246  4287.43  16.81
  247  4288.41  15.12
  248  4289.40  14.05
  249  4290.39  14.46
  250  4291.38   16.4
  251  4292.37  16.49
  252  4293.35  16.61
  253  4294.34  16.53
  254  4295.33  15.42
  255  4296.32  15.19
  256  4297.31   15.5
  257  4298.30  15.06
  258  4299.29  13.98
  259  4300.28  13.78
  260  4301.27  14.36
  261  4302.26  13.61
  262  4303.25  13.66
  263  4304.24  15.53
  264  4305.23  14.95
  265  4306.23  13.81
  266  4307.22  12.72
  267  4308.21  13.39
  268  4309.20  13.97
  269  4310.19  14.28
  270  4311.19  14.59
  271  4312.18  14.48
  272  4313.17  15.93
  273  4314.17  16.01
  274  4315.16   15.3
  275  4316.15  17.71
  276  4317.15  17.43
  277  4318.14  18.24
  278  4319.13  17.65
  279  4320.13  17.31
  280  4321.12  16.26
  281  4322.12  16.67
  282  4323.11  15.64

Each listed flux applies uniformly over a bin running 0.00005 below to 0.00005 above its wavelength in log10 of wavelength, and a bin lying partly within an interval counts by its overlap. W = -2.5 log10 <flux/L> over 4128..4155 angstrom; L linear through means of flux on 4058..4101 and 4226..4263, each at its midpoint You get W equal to -0.05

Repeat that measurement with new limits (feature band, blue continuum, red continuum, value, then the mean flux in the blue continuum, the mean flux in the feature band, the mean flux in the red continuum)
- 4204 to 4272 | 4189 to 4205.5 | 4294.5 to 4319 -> -0.03 mag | 16.7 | 16.5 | 15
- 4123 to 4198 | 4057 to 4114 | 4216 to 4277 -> -0.05 mag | 16.3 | 17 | 16.3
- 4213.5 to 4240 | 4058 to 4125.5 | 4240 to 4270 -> 0.04 mag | 16.4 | 16.1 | 16.8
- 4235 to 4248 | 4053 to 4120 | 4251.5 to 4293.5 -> -0.03 mag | 16.4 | 16.8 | 16.3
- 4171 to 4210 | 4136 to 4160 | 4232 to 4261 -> 0.02 mag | 17.2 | 16.7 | 16.6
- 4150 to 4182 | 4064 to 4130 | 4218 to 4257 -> -0.04 mag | 16.4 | 17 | 16.4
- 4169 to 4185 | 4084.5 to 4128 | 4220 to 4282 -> -0.02 mag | 16.4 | 16.7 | 16.4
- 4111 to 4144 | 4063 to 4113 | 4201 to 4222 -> -0.05 mag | 16.2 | 17.2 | 16.8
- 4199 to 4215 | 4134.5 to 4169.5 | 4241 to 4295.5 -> -0.01 mag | 17.3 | 17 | 16.4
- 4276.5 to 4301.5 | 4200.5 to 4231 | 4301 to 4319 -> -0.03 mag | 16.3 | 15.8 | 15.1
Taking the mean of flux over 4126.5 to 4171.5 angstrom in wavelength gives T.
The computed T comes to 17.3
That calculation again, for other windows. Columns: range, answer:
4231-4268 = 16.8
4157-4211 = 16.9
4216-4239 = 16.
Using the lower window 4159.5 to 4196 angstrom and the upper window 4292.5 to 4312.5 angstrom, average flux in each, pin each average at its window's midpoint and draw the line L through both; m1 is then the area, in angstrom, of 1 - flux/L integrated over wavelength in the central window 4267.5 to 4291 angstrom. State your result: -1.3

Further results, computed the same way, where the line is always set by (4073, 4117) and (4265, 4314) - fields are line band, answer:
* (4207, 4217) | -0.8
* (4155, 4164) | -0.7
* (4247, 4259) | -0.8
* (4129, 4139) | -0.7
